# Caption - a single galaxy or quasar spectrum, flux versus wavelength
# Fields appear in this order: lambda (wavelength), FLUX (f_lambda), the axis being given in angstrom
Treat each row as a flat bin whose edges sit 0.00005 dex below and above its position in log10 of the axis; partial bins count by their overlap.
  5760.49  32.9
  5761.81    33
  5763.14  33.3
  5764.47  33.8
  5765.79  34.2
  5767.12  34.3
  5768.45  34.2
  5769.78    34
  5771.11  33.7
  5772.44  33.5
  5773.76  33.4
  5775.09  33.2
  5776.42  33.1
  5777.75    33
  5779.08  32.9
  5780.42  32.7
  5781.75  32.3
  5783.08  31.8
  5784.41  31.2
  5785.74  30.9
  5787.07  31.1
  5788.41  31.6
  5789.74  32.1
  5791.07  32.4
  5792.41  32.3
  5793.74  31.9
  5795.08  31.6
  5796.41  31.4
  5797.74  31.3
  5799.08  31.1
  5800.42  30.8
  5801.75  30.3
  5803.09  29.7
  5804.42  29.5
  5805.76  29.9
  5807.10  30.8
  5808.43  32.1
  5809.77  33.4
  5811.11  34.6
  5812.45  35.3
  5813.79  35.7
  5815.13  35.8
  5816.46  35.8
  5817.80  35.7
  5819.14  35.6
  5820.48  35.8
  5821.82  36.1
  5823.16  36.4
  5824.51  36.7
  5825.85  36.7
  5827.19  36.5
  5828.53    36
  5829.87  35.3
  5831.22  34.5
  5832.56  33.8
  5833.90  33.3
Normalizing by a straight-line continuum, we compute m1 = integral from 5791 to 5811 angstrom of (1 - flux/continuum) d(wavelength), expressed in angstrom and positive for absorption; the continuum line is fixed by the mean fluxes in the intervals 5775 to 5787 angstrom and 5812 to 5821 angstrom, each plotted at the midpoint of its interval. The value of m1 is 1.7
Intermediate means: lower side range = 32.2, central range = 31.3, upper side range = 35.7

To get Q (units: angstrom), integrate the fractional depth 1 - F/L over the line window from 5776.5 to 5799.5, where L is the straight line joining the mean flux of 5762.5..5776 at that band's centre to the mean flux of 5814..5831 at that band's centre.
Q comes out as 1.8 angstrom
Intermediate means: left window 33.8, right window 36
